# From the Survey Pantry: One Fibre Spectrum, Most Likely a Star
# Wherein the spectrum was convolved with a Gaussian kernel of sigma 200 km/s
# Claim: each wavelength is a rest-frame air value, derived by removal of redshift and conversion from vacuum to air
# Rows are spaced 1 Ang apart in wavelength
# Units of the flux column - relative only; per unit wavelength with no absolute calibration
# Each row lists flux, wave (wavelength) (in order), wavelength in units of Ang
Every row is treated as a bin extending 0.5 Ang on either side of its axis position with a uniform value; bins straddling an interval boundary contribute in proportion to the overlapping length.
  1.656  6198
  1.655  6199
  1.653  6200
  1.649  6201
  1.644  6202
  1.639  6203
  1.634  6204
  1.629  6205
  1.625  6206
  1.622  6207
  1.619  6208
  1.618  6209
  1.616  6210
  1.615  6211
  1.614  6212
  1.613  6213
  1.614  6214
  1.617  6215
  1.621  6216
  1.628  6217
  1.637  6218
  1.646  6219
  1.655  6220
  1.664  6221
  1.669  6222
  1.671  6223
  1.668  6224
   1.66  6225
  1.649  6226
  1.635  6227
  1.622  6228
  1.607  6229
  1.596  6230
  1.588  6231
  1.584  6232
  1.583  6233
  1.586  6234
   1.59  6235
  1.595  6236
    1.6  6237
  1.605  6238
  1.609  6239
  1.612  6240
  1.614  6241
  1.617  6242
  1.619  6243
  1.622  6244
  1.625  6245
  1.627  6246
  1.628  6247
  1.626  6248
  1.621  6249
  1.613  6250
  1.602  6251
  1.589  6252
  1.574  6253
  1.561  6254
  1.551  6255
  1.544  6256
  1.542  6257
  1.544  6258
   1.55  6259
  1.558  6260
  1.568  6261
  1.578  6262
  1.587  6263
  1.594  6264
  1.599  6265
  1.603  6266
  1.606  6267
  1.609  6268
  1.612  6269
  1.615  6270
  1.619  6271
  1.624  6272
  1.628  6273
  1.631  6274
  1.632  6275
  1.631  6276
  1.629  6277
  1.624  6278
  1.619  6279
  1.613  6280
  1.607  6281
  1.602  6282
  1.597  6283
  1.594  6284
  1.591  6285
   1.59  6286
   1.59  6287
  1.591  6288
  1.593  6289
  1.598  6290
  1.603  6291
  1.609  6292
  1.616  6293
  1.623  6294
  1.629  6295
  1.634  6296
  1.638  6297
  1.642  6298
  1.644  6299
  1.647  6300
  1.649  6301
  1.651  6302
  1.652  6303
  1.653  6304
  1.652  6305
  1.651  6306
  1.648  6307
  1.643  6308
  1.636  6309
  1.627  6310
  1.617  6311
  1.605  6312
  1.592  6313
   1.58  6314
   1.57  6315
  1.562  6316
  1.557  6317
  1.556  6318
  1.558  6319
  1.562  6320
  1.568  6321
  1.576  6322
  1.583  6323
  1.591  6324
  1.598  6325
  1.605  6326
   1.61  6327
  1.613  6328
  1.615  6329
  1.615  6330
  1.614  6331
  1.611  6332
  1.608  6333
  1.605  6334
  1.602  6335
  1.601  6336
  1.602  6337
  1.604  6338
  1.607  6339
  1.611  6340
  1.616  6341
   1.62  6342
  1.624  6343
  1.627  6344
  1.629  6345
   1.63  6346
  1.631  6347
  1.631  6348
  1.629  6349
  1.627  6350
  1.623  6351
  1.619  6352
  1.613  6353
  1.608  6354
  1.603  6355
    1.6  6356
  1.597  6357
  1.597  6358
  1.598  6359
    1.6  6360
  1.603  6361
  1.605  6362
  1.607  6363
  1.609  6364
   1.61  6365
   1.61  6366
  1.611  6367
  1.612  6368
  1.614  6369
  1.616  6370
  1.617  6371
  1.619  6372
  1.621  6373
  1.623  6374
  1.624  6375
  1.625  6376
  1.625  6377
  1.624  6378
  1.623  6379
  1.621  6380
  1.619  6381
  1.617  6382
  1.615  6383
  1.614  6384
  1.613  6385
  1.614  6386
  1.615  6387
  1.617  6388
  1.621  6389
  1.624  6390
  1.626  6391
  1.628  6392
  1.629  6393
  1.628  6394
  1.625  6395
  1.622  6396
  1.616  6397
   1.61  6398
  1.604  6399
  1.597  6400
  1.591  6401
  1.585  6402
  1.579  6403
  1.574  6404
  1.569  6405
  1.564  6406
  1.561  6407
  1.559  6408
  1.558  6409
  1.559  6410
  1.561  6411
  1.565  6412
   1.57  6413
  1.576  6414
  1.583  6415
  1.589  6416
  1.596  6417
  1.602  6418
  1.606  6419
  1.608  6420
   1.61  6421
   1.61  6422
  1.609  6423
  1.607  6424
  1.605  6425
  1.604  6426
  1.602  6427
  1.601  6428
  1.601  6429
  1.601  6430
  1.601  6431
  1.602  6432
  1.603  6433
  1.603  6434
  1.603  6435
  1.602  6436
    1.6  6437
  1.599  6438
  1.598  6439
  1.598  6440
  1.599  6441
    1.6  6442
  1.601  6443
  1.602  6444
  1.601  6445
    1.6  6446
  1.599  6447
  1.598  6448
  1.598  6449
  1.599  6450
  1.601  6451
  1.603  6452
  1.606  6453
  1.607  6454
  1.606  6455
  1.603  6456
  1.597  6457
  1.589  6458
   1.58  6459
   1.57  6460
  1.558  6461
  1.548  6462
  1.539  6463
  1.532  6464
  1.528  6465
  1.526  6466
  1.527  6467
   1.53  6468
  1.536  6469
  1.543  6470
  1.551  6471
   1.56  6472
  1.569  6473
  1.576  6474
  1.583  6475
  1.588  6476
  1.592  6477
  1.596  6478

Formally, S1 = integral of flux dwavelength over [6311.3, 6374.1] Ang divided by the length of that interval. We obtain 1.6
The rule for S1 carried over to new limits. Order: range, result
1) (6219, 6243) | 1.62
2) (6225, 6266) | 1.6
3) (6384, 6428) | 1.6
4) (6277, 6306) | 1.62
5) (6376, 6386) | 1.62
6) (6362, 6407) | 1.61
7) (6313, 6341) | 1.59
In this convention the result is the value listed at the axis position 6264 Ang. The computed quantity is 1.594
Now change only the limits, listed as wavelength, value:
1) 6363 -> 1.607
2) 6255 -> 1.551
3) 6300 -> 1.647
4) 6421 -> 1.61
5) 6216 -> 1.621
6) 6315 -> 1.57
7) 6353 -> 1.613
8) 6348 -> 1.631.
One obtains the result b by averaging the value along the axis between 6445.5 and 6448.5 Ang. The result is 1.6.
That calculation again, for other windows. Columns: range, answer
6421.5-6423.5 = 1.61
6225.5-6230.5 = 1.62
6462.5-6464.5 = 1.54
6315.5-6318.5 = 1.56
